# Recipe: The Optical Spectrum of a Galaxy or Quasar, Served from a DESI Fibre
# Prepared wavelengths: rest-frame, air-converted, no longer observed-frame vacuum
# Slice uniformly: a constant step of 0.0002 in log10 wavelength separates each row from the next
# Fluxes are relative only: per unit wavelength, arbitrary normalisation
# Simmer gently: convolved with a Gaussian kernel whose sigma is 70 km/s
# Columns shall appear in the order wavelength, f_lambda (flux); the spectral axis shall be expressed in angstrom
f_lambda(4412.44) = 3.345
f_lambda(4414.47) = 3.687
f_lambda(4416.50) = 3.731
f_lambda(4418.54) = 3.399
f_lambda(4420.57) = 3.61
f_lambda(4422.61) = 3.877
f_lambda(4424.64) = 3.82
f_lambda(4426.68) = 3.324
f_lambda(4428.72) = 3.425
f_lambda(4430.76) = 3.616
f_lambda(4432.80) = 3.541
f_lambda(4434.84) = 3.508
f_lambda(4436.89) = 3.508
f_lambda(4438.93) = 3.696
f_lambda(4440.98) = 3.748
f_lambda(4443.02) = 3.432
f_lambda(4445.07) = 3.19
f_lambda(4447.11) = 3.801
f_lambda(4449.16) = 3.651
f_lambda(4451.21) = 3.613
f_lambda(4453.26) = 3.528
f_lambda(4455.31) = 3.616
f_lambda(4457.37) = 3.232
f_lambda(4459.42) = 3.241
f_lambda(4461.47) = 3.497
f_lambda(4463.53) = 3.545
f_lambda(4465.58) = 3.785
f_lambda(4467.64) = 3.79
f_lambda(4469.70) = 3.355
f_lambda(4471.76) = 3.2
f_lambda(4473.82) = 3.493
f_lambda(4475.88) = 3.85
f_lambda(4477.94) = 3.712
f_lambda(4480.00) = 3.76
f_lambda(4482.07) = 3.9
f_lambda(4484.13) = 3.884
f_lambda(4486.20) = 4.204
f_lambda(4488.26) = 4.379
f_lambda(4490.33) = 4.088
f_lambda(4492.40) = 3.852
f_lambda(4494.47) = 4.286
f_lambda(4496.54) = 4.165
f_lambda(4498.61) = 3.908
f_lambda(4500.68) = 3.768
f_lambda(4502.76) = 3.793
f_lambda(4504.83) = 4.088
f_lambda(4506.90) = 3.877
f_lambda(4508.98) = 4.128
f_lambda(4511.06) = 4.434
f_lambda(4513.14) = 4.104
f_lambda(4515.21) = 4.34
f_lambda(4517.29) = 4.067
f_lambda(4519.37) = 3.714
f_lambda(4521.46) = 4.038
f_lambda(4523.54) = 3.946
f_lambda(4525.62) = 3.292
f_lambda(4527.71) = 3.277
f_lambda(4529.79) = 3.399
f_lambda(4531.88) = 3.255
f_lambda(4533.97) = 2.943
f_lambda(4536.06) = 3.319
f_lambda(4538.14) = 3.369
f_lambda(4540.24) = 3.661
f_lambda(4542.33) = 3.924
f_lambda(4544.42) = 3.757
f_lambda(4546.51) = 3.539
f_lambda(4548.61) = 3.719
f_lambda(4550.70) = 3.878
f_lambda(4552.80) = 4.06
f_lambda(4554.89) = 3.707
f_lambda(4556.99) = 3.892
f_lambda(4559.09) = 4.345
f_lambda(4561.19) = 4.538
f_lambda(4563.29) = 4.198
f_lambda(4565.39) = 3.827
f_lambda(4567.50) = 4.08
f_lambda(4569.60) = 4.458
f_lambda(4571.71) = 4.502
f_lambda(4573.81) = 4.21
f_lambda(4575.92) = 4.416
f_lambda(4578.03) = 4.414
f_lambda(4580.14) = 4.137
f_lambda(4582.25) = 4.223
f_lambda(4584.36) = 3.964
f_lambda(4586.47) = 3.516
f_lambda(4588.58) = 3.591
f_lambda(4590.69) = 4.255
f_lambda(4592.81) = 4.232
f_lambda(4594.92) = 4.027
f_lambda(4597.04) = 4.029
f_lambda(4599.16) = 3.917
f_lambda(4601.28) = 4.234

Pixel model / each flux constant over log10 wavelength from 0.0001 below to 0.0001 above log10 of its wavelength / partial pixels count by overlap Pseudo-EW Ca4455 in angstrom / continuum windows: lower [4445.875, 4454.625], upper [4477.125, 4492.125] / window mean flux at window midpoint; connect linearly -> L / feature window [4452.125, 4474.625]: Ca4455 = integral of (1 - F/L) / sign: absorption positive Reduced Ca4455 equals 1.7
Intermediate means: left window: 3.64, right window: 3.99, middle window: 3.48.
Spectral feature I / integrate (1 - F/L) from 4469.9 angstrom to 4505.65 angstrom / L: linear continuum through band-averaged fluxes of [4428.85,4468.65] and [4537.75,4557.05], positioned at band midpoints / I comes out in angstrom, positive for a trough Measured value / -2.5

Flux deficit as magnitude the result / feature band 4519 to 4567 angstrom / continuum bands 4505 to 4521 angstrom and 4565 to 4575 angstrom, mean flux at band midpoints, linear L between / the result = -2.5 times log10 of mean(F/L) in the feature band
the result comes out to 0.12 mag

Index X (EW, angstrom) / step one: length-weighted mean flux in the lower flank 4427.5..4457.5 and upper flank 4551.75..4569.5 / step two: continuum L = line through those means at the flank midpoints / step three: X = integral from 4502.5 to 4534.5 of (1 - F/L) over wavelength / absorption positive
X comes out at 0.77 angstrom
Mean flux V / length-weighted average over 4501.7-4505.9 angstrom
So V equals 3.94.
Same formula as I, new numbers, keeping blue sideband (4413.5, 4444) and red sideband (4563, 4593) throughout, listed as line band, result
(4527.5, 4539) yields 2.1 angstrom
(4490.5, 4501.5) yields -0.5 angstrom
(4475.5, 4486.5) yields -0.2 angstrom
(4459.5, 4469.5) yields 0.4 angstrom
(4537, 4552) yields 1.2 angstrom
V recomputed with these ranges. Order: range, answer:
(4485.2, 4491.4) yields 4.22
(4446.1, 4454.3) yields 3.65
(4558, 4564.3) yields 4.36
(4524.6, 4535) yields 3.23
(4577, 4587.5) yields 4.05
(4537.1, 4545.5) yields 3.68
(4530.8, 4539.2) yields 3.22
